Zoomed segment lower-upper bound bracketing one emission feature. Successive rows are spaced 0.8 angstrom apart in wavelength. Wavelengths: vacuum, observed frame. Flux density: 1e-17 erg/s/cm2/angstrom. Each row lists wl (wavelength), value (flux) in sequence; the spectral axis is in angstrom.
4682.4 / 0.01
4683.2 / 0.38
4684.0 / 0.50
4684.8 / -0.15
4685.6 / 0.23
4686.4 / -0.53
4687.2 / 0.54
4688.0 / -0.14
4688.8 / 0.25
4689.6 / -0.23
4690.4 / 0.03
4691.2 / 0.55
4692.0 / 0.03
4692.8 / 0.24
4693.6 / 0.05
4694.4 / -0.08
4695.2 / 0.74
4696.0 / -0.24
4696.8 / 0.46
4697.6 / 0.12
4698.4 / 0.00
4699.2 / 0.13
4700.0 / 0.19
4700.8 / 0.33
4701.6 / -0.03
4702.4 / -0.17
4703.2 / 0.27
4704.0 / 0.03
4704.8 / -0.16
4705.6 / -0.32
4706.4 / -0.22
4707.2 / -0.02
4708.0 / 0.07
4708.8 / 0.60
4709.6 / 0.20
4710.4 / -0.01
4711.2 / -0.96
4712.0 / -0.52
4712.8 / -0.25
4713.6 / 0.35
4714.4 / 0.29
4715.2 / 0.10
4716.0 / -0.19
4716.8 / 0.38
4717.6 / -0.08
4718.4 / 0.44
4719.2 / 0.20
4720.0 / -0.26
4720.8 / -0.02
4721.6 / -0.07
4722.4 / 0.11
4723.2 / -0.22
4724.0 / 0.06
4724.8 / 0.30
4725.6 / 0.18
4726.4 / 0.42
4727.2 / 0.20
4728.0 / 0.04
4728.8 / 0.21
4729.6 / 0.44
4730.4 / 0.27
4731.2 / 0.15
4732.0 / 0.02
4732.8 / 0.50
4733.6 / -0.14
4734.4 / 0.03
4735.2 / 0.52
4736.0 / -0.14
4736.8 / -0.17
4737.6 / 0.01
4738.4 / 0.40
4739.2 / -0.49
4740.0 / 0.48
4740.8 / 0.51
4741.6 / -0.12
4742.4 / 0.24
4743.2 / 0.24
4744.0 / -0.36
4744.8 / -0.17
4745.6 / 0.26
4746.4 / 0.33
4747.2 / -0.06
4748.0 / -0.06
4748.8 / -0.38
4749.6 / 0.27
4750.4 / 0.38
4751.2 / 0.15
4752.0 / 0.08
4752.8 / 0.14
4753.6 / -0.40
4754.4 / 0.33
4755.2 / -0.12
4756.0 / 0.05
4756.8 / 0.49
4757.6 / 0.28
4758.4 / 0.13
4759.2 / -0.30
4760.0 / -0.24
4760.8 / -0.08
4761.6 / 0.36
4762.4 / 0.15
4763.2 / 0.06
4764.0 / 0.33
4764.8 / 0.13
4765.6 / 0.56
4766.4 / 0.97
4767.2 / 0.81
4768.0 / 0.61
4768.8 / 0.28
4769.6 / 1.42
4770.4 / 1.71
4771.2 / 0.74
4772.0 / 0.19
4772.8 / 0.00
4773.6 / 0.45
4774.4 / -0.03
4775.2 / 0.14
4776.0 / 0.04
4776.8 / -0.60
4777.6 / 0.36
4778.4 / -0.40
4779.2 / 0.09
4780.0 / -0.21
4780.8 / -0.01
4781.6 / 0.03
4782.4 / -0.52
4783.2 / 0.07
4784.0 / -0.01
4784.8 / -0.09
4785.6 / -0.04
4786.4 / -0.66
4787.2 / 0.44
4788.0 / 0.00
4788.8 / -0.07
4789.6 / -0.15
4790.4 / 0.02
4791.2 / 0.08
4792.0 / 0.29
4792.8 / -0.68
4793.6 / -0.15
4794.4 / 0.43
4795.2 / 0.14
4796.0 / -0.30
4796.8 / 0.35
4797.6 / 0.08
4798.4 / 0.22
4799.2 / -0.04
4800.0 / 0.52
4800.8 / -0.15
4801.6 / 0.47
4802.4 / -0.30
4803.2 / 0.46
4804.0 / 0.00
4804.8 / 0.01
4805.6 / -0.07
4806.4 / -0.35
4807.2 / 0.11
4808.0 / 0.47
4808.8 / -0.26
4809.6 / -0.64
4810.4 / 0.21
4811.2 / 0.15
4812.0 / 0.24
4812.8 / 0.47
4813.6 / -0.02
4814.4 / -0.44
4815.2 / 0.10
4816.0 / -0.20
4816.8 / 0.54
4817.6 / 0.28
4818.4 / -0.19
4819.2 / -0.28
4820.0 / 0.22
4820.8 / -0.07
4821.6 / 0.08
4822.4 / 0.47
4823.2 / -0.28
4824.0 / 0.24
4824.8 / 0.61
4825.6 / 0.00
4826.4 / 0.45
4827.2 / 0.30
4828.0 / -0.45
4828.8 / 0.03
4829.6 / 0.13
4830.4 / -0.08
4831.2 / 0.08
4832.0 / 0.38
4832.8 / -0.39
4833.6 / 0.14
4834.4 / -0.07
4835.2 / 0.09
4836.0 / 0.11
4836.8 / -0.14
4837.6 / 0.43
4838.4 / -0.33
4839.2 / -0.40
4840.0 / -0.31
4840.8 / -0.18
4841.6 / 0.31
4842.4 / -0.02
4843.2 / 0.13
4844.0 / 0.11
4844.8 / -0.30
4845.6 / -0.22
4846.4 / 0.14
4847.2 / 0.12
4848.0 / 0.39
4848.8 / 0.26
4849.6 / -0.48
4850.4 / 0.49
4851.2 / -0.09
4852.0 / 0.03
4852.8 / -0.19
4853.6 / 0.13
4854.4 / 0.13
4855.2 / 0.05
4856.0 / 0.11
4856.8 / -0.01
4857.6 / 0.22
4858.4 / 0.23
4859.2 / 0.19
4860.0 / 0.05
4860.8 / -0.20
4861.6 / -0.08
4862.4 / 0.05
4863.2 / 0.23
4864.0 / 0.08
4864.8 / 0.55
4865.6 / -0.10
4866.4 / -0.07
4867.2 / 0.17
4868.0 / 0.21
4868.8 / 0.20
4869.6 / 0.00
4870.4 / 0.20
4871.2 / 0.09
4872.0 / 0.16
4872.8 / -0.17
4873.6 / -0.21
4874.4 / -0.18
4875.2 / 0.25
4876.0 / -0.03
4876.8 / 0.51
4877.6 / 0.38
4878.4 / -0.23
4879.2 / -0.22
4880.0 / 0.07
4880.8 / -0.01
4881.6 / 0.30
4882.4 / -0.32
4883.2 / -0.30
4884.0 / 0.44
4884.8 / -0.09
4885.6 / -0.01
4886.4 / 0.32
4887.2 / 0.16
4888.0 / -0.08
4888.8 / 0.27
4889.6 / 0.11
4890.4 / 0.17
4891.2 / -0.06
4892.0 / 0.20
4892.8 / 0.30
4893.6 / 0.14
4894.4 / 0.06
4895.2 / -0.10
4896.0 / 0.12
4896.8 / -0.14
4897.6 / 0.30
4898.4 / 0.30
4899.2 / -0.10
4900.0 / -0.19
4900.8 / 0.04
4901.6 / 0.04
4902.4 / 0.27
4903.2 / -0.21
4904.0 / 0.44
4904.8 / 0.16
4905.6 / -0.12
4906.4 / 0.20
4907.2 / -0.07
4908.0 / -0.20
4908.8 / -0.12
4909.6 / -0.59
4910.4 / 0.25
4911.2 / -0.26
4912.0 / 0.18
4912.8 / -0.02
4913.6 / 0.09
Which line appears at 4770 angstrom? [O II]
